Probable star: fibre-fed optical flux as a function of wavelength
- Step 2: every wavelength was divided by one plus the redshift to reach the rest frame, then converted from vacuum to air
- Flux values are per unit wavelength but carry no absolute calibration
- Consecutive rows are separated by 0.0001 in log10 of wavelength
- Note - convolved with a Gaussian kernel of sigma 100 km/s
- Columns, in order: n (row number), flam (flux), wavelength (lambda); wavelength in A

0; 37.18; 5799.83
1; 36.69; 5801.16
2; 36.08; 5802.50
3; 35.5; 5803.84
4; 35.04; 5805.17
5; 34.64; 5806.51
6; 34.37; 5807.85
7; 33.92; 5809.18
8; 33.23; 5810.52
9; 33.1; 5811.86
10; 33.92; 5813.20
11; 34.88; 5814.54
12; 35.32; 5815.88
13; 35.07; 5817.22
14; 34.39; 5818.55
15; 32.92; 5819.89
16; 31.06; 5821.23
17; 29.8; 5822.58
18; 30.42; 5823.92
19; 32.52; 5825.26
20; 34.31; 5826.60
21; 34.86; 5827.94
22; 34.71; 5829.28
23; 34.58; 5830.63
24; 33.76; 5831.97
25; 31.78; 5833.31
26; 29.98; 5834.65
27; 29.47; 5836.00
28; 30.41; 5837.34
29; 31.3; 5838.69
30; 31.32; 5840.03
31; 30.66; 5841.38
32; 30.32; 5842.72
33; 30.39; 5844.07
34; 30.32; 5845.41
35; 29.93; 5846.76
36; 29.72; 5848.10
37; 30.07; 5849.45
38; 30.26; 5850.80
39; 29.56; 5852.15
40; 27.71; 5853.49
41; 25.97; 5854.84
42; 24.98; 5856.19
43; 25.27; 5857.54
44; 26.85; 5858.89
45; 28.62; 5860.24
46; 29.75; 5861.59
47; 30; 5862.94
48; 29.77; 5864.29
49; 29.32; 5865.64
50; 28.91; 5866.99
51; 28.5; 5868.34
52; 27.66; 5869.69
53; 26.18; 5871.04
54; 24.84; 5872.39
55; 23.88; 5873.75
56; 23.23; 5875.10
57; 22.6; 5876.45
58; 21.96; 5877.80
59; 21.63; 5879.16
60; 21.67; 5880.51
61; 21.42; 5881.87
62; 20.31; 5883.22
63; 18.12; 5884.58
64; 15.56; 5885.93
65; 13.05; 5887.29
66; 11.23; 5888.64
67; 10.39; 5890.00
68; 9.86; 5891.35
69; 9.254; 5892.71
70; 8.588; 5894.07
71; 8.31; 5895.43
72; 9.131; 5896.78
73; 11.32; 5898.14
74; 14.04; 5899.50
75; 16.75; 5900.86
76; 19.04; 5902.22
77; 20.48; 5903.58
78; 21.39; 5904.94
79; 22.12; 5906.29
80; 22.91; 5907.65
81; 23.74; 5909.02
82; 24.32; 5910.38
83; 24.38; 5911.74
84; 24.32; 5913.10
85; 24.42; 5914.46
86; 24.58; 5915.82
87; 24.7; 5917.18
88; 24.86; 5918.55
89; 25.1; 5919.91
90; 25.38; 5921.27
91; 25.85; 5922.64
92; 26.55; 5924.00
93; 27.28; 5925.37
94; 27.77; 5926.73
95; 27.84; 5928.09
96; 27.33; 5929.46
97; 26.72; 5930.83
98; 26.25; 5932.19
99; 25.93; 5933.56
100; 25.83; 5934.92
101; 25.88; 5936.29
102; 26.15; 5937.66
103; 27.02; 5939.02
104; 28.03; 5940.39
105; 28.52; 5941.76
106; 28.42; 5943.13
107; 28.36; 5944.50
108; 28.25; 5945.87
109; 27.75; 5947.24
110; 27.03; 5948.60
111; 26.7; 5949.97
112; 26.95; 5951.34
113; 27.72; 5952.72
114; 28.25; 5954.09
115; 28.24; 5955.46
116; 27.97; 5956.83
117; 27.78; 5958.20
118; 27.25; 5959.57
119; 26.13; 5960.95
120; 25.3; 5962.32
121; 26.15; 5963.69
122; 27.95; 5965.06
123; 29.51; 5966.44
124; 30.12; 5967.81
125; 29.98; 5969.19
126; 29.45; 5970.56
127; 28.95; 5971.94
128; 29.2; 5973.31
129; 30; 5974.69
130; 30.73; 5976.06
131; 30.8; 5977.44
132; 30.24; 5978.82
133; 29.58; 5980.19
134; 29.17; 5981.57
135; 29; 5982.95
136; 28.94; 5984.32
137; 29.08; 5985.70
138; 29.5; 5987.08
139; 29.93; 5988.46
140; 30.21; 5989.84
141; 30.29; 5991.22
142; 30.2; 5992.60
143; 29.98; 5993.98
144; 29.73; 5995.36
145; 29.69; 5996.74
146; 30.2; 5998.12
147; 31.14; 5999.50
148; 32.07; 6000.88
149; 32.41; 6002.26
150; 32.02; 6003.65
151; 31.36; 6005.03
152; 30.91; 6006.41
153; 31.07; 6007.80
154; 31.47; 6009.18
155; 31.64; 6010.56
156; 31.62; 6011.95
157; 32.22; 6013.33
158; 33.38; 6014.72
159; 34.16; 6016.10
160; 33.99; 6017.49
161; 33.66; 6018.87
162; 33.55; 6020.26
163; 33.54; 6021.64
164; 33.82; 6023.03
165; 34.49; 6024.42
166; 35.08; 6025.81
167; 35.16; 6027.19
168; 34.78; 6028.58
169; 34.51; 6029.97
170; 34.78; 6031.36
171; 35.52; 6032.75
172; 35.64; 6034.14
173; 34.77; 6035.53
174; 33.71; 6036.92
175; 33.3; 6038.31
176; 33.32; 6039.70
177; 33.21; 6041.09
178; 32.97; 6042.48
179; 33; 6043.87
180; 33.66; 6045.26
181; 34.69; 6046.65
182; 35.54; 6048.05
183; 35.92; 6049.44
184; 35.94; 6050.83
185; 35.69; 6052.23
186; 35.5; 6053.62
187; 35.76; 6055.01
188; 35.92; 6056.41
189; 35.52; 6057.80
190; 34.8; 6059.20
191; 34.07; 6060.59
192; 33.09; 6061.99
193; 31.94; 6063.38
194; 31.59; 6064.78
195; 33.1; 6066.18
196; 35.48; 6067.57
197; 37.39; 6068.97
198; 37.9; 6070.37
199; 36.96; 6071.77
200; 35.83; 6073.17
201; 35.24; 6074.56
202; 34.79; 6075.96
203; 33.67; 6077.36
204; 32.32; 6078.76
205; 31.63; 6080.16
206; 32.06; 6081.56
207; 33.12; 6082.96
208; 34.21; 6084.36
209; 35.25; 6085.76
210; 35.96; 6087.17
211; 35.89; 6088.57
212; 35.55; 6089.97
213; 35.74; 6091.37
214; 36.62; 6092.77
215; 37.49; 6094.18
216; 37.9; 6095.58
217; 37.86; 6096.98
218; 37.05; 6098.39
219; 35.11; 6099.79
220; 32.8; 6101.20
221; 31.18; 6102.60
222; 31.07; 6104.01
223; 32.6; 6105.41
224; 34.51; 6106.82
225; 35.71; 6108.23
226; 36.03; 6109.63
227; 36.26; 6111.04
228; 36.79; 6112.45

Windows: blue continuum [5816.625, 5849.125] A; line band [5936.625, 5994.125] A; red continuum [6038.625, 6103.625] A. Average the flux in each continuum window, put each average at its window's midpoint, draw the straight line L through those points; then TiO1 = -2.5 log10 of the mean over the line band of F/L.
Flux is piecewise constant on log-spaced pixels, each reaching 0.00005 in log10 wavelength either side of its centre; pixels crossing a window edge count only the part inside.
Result 0.17 mag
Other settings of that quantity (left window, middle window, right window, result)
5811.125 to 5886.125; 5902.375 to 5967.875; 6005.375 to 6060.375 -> 0.195 mag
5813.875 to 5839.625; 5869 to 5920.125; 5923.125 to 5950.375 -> 0.449 mag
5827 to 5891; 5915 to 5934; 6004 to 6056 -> 0.127 mag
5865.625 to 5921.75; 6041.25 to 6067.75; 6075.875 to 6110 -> -0.085 mag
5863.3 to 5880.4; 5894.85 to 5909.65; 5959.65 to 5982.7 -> 0.474 mag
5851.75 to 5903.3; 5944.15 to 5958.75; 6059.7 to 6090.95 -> -0.072 mag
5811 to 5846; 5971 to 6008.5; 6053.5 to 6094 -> 0.125 mag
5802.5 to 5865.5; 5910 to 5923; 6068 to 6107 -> 0.298 mag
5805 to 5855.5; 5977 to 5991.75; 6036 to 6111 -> 0.138 mag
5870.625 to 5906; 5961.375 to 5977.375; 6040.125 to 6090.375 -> -0.152 mag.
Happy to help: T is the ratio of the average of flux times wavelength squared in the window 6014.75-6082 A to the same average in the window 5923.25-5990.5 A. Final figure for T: 1.3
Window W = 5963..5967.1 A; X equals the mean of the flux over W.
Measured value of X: 27.9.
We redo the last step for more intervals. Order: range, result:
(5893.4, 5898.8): 9.34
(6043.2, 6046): 33.4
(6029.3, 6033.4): 34.9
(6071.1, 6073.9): 36.5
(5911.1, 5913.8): 24.4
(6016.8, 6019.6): 33.8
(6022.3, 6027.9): 34.6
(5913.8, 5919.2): 24.6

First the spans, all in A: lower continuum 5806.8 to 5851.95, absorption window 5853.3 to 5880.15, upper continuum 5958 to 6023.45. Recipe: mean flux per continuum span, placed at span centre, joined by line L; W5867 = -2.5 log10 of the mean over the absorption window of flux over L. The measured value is 0.21 mag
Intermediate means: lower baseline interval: 32.2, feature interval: 26.3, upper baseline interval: 30.4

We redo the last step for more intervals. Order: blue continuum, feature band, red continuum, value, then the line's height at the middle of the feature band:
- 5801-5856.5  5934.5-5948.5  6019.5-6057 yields 0.215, 33.4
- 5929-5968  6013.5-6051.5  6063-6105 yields -0.077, 31.9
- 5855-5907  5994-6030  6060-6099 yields -0.085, 30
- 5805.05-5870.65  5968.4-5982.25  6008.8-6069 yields 0.116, 33.2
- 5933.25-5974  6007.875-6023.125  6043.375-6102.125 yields -0.048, 31.5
